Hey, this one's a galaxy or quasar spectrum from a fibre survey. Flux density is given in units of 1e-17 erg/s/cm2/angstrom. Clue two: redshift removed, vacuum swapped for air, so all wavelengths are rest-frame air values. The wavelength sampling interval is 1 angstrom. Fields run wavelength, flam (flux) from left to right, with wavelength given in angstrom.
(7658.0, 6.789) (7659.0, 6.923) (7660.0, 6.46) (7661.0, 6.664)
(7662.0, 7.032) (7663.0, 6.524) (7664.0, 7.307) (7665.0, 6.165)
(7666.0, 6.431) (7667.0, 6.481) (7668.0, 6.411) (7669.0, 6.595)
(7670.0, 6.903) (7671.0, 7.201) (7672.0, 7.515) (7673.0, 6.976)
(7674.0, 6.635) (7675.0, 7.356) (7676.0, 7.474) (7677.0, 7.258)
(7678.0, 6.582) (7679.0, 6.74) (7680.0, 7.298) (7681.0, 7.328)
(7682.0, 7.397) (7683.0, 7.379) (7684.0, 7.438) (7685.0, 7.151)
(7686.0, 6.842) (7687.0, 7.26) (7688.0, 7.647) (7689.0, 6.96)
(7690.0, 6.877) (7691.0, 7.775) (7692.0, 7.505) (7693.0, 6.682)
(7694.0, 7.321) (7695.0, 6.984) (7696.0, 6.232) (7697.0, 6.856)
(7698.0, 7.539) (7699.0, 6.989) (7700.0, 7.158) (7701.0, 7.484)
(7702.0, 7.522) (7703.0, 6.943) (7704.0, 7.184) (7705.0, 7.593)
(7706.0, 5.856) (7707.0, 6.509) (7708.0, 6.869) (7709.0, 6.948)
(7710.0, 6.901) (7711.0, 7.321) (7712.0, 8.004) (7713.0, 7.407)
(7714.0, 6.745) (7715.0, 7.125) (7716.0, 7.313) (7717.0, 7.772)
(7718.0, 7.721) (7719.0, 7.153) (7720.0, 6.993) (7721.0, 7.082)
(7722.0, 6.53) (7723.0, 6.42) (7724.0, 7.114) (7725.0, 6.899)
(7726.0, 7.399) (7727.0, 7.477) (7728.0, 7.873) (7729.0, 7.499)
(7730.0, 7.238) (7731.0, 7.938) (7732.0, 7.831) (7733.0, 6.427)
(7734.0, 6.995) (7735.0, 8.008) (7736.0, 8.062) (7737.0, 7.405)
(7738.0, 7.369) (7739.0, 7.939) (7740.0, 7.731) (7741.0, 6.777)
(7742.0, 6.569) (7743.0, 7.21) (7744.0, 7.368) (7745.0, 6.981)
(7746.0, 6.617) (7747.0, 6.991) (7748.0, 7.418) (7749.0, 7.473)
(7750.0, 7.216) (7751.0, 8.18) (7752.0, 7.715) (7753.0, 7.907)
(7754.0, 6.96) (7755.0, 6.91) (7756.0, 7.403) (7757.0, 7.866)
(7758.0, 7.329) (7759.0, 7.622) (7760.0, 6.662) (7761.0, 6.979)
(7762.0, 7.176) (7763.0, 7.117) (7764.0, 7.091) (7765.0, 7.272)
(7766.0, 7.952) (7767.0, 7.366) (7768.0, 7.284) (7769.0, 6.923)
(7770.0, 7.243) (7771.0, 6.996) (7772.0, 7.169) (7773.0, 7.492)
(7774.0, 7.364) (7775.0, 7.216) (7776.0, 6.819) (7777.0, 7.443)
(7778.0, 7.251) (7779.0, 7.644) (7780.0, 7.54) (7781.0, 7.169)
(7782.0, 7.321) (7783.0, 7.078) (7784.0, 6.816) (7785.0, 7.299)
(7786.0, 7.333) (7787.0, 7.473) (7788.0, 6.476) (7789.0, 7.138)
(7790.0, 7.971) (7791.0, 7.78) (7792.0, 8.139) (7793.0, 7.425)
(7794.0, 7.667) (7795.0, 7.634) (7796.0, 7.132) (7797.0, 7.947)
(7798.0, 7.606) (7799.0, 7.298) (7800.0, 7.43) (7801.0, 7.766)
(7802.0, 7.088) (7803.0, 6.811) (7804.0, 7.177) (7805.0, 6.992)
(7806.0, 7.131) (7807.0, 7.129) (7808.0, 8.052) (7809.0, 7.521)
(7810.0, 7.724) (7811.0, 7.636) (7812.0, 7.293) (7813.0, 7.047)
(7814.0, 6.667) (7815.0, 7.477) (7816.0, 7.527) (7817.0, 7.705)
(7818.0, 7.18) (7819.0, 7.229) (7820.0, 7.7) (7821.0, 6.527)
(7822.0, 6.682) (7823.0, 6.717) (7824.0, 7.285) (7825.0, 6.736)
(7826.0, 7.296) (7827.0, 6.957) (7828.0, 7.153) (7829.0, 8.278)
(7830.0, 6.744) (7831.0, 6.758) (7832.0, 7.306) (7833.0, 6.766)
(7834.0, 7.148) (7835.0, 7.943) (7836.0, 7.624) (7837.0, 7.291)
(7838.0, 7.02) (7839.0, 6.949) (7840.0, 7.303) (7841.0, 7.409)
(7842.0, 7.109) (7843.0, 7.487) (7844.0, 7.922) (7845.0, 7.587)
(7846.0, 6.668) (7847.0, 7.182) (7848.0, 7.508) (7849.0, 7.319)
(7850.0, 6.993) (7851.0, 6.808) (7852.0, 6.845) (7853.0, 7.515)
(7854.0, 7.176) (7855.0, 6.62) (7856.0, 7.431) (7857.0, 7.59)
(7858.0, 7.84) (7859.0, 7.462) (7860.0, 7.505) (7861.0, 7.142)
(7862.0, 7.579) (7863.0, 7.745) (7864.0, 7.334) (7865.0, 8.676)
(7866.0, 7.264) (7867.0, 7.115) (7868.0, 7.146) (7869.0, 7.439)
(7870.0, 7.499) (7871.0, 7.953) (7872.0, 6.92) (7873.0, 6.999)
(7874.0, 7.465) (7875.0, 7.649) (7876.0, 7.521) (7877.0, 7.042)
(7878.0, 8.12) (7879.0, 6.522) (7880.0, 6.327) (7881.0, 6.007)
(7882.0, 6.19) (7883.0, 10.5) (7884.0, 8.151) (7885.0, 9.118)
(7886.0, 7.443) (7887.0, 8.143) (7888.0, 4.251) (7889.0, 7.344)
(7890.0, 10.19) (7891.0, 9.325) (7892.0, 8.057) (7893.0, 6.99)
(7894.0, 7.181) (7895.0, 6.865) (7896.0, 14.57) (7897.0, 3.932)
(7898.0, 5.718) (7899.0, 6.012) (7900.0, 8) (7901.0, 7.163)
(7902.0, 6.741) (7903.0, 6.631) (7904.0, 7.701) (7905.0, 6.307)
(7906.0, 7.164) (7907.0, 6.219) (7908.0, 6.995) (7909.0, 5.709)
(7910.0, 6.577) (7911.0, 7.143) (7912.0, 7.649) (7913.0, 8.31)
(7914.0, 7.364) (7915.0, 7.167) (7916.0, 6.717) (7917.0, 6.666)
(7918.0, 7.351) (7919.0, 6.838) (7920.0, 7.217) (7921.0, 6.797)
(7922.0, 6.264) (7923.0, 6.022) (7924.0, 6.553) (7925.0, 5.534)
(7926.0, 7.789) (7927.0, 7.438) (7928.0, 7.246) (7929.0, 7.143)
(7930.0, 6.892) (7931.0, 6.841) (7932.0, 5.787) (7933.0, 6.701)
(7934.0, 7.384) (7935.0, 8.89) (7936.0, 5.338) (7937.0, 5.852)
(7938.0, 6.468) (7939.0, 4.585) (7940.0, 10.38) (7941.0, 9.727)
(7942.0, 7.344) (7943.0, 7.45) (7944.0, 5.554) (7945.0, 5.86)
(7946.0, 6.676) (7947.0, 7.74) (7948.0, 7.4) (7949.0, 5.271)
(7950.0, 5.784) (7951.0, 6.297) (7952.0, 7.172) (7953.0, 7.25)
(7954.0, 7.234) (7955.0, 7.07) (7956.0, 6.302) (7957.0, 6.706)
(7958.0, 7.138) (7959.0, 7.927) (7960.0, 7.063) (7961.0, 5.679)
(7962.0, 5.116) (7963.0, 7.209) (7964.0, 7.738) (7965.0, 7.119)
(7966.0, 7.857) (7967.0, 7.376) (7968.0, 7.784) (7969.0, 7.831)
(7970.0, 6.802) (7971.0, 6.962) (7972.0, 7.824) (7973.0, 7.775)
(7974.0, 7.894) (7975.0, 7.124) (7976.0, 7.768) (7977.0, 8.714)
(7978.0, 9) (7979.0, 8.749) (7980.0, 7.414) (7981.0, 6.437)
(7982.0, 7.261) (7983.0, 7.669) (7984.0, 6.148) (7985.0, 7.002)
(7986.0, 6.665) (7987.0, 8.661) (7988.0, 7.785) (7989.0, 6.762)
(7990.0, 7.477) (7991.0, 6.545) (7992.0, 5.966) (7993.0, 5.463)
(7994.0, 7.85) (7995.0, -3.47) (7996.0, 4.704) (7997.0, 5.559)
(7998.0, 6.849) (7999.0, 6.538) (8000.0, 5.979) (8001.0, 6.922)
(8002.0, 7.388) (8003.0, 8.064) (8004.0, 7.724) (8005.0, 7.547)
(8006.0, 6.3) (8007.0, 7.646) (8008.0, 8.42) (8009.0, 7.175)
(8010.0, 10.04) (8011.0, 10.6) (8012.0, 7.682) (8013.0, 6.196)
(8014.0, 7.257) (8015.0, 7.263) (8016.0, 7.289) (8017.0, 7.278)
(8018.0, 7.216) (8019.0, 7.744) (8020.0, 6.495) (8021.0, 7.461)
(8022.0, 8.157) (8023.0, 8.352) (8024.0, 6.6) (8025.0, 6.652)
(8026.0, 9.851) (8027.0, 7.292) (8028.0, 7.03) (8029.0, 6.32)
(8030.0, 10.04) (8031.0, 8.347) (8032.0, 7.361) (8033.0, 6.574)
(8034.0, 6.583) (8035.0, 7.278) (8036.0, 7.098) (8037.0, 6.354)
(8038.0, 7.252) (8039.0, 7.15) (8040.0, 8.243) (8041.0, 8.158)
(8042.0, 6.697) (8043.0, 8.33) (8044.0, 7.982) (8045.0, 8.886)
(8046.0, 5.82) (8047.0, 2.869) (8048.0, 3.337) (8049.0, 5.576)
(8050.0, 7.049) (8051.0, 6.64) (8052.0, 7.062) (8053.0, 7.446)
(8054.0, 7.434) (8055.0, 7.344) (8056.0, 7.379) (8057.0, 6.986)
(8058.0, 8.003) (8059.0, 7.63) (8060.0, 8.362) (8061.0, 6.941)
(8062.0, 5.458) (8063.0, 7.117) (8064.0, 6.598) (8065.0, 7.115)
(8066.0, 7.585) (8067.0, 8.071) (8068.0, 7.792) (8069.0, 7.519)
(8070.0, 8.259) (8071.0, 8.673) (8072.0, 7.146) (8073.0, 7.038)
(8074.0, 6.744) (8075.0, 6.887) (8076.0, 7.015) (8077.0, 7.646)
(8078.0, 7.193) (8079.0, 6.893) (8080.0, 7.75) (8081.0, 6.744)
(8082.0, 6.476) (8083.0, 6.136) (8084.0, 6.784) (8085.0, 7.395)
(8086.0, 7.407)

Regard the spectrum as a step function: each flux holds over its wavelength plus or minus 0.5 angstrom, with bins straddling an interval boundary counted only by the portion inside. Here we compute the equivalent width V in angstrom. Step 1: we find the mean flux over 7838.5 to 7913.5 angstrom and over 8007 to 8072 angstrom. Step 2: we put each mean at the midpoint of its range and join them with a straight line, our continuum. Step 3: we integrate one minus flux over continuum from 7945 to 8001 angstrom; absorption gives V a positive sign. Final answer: 3.9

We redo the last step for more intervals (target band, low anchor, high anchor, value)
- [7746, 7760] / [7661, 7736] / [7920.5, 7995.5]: -0.6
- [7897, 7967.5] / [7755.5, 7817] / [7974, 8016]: 2.7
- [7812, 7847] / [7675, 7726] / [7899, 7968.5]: -1.0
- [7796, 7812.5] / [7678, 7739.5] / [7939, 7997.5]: -0.7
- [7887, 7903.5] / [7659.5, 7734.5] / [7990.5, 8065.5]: -1.0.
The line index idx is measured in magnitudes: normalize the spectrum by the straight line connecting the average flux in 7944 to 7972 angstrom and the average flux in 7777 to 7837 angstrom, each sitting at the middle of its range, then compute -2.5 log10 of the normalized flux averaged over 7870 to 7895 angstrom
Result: -0.07 mag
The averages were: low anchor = 7.31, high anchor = 6.89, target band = 7.54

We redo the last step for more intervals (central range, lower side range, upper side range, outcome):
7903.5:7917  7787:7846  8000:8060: 0.05 mag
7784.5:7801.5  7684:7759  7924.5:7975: -0.05 mag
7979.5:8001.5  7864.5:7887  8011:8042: 0.19 mag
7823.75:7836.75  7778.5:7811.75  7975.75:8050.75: 0.02 mag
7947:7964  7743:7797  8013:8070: 0.08 mag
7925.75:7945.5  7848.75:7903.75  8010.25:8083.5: 0.05 mag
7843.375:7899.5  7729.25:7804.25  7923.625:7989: -0.03 mag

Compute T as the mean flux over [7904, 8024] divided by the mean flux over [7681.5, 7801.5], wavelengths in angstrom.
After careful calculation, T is 0.97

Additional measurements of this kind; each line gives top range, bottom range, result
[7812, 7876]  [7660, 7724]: 1.03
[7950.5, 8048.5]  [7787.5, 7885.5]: 0.97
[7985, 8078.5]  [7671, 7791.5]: 0.98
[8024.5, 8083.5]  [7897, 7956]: 1.05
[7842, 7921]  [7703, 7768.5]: 1.01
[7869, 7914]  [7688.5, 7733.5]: 1.03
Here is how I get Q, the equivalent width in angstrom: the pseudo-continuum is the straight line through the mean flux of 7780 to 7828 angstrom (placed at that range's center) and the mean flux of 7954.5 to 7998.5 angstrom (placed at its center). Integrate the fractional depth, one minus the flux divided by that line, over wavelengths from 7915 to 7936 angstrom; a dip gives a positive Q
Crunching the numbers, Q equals 0.42 angstrom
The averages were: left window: 7.3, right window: 6.89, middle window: 6.87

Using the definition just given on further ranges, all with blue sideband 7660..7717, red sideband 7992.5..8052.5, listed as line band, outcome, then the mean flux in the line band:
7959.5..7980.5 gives -1.4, 7.47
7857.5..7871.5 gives -1.0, 7.55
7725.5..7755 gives -1.5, 7.39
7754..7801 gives -2.0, 7.33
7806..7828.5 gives -0.7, 7.24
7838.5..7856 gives -0.5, 7.21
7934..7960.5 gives 0.2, 6.95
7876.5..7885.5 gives -0.7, 7.55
